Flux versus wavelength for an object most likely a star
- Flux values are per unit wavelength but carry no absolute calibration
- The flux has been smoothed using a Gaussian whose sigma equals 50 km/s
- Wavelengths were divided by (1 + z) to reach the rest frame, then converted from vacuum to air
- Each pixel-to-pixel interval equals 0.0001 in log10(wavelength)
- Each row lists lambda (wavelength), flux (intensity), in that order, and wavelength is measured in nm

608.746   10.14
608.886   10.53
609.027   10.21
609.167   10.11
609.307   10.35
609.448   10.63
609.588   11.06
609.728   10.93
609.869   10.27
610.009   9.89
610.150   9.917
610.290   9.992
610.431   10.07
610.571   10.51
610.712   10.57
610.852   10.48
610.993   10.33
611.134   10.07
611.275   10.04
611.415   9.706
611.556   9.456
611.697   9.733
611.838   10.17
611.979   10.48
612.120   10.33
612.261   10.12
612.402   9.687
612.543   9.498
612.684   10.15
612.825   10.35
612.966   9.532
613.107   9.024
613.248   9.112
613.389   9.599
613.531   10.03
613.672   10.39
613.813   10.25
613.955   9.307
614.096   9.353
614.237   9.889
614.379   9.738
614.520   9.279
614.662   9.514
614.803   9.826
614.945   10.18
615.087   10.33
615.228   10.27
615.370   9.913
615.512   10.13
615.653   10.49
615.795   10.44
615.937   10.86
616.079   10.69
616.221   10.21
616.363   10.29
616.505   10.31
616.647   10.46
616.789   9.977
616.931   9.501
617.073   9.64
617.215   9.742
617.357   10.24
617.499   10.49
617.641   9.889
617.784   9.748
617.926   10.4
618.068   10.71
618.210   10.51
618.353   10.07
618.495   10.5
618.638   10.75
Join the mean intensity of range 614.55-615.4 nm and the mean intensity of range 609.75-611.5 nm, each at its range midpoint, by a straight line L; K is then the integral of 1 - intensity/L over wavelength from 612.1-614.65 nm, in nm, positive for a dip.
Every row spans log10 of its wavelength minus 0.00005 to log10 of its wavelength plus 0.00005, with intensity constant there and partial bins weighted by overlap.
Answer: 0.08 nm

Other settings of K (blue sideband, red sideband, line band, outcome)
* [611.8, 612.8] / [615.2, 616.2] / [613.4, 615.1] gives 0.07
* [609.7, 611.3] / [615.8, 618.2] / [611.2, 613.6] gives 0.10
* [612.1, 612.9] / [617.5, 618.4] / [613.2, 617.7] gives 0.05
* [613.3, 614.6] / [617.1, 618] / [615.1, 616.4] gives -0.06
